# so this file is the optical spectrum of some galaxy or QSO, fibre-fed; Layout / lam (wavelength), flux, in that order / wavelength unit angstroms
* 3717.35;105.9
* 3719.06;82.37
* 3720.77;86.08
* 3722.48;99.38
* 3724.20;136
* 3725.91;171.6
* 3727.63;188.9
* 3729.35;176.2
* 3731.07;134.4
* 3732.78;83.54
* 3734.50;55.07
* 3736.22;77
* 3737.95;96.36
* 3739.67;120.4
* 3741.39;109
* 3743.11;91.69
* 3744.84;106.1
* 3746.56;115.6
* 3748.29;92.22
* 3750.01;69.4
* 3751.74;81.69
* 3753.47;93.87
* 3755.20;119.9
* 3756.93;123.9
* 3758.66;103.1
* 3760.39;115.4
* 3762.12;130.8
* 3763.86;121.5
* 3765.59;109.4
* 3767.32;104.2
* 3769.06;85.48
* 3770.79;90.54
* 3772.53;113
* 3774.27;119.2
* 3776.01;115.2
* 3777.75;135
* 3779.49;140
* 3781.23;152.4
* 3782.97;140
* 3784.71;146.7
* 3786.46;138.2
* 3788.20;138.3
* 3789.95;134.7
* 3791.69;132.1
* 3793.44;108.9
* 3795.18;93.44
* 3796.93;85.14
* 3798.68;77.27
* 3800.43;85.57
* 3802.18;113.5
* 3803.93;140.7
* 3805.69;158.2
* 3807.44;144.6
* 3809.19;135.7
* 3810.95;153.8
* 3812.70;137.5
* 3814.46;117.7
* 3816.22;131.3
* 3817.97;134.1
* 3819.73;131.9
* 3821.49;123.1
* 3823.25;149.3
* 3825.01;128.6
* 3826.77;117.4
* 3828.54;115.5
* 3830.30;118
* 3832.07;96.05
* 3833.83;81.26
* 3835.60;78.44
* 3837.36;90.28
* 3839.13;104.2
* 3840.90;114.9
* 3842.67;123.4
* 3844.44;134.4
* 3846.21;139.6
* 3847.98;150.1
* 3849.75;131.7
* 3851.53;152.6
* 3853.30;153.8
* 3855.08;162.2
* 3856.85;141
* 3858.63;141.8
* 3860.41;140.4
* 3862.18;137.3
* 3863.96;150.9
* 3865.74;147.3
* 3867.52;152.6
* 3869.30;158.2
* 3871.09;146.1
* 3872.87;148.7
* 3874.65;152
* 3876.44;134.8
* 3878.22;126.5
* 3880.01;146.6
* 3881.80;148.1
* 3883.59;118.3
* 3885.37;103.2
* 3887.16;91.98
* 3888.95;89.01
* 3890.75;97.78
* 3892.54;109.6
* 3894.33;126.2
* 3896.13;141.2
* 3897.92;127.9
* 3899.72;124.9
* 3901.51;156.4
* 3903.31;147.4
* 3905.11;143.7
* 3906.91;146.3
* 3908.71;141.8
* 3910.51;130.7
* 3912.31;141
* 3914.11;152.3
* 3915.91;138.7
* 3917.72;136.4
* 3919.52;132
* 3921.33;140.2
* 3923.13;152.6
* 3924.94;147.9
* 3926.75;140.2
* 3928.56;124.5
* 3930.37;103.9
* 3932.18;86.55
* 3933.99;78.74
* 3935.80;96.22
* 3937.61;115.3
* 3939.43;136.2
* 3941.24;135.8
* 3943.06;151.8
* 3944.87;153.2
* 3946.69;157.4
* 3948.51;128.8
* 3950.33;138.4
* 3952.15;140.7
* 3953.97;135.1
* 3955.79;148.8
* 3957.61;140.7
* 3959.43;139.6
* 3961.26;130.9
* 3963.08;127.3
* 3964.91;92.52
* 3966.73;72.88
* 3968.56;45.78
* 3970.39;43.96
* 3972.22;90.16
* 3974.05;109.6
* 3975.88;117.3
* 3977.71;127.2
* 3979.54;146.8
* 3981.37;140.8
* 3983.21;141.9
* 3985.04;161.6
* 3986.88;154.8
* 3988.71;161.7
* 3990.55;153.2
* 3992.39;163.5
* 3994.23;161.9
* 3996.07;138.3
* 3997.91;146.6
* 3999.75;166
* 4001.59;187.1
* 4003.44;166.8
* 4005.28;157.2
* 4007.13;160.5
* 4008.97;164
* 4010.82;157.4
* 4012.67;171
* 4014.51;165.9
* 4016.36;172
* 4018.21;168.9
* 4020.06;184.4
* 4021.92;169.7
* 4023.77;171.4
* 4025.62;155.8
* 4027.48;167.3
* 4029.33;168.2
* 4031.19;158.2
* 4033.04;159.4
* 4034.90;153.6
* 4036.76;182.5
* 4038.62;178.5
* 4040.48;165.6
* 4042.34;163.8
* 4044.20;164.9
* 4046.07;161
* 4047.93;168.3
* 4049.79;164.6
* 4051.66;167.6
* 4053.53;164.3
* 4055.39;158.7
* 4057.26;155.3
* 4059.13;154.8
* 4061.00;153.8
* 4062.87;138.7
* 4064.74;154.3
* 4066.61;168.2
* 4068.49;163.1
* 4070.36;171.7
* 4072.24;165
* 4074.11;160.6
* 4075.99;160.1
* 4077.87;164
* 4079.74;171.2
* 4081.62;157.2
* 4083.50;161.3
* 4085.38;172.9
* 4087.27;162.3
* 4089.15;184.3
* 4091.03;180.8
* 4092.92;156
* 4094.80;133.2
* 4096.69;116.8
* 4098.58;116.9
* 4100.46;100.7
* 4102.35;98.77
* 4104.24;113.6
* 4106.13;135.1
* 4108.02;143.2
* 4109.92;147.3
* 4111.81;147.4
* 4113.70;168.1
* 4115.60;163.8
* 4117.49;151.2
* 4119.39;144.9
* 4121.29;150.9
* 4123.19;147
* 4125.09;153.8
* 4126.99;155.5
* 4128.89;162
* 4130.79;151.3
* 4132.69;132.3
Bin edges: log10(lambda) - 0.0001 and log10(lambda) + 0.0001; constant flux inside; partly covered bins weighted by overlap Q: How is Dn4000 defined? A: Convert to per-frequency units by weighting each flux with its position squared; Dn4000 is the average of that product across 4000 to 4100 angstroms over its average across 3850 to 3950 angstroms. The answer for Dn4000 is 1.30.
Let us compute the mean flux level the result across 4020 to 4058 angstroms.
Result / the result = 165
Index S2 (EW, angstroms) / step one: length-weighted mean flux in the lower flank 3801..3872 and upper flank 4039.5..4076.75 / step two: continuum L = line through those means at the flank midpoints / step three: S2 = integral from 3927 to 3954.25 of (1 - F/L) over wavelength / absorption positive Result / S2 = 3.76 angstroms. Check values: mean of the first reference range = 132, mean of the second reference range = 161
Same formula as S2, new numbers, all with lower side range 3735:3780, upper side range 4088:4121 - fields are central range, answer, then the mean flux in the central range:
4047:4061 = -2.56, 161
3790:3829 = -4.25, 124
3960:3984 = 3.97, 107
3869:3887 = -2.61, 136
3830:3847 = 1.04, 108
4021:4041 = -4.81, 166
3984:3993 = -1.99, 159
